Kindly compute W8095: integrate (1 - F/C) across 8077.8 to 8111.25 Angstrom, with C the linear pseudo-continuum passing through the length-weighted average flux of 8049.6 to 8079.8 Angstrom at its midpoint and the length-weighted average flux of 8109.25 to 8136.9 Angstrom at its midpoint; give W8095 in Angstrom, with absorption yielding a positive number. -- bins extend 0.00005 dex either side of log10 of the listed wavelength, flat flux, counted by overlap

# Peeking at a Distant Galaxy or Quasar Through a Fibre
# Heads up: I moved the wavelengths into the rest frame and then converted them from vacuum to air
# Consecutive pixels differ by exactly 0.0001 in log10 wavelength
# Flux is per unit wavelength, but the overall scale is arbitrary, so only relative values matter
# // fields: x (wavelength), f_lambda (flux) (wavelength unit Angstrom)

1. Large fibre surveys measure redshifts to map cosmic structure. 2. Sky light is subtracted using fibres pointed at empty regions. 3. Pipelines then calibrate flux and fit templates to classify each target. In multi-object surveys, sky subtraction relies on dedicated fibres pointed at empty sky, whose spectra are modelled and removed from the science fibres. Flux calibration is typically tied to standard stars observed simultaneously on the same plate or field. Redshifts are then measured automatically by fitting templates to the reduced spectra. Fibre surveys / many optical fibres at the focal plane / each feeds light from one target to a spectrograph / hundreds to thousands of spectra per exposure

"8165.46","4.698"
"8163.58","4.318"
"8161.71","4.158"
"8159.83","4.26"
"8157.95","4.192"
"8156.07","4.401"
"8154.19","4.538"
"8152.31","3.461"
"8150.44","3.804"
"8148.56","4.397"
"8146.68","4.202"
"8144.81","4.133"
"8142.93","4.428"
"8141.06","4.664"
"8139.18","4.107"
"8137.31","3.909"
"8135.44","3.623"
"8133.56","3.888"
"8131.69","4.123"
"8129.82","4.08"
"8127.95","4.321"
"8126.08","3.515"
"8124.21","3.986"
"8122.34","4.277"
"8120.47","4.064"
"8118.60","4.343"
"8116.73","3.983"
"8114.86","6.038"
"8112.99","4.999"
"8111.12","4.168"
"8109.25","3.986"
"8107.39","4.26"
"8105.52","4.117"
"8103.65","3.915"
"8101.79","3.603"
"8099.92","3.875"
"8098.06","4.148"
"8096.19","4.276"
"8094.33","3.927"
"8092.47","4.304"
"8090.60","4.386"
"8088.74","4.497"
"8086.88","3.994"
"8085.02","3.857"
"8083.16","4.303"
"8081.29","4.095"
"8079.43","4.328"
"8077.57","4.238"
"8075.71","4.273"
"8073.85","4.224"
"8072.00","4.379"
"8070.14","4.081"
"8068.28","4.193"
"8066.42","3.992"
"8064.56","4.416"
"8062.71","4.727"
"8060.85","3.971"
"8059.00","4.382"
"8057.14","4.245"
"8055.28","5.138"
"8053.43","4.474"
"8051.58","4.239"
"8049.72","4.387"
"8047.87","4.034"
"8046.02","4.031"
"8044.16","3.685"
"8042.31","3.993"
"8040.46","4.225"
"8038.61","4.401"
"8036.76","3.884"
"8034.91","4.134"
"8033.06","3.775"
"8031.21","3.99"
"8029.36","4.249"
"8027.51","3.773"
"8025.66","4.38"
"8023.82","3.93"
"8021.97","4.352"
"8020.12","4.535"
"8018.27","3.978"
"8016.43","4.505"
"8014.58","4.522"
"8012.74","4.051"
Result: 1.3 Angstrom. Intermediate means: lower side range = 4.33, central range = 4.11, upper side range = 4.23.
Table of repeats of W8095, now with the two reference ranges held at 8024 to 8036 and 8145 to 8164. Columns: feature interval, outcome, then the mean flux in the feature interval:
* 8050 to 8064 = -1.31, 4.45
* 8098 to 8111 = 0.41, 3.99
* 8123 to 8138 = 0.75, 3.94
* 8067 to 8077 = -0.34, 4.22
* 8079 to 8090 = -0.22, 4.18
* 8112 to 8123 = -1.31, 4.62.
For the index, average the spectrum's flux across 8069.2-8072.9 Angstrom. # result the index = 4.22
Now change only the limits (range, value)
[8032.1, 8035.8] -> 3.95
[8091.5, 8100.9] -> 4.1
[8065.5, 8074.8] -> 4.18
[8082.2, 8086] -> 4.07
